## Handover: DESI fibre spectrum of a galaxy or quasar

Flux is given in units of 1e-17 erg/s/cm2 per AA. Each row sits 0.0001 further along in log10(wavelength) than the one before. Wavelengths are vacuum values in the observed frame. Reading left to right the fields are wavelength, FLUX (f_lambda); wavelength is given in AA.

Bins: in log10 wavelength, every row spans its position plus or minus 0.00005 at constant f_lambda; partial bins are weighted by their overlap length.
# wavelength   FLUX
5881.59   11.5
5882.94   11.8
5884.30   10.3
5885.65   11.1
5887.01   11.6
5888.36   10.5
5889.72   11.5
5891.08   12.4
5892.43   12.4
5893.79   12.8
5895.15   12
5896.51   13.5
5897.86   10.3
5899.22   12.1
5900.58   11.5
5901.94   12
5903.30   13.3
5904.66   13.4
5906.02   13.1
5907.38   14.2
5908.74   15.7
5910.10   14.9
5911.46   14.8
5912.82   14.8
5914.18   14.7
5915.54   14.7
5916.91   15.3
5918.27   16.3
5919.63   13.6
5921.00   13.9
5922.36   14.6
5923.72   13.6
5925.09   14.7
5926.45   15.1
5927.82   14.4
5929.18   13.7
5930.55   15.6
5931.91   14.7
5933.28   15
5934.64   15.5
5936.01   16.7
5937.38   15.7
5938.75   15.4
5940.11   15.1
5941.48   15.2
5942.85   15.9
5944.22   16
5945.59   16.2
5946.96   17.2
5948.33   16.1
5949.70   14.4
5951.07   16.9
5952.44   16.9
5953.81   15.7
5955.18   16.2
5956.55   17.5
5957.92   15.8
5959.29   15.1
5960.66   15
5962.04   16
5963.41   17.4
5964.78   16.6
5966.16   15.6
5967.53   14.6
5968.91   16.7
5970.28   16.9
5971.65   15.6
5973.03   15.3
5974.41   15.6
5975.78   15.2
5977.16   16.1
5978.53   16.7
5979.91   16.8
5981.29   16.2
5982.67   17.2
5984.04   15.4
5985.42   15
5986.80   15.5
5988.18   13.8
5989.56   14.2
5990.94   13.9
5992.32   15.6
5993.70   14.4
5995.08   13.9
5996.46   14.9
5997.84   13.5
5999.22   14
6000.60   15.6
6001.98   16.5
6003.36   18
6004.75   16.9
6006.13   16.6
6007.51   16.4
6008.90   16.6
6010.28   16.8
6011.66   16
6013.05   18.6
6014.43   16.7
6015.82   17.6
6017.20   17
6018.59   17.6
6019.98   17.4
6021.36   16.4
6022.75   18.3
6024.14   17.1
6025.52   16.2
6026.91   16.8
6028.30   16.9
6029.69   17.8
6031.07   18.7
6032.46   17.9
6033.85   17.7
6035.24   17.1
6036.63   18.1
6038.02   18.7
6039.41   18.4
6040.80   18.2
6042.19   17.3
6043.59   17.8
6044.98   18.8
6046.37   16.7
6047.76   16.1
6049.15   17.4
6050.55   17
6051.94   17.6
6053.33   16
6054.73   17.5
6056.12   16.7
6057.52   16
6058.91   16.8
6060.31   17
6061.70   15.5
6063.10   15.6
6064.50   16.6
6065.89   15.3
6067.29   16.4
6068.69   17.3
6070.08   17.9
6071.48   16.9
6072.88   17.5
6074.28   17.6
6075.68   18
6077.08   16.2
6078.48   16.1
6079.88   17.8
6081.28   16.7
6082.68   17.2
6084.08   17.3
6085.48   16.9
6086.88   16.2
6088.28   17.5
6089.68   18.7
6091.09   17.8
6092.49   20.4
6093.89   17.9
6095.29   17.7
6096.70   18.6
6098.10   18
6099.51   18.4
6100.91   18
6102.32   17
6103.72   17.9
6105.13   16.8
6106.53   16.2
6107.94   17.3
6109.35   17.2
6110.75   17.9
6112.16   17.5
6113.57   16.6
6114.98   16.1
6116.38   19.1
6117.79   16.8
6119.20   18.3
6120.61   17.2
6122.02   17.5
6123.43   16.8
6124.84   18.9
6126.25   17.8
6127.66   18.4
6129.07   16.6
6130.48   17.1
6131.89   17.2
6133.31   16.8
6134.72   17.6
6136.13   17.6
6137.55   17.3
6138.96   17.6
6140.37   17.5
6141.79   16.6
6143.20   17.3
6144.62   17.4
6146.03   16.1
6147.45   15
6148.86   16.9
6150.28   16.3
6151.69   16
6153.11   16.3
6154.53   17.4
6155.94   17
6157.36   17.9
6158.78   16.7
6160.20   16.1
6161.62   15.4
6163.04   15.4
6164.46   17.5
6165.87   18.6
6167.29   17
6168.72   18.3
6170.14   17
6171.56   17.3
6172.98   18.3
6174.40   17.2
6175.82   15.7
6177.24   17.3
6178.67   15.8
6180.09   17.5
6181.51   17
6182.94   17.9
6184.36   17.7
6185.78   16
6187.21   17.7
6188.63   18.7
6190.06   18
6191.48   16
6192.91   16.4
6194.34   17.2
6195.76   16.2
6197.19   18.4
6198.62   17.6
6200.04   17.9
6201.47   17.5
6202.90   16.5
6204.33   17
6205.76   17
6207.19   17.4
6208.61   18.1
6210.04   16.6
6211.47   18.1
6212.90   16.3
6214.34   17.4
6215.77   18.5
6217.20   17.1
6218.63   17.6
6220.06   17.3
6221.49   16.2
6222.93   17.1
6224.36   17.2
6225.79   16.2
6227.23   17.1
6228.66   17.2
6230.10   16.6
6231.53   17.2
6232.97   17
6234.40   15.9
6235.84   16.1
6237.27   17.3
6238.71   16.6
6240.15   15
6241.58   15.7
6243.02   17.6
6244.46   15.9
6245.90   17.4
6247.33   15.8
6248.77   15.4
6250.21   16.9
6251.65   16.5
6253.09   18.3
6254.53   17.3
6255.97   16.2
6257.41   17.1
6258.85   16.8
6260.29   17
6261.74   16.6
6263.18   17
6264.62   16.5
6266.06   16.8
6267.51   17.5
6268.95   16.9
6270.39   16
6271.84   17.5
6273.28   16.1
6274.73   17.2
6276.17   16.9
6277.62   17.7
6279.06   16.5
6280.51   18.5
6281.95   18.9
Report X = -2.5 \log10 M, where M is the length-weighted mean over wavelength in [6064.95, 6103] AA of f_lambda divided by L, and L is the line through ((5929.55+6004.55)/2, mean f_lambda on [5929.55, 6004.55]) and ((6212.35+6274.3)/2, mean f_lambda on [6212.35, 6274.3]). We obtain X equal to -0.08 mag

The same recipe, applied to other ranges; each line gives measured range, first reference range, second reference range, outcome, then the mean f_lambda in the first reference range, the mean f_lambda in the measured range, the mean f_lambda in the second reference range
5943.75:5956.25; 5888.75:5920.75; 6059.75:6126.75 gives -0.132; 13.4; 16.2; 17.3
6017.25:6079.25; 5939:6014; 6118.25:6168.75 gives -0.051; 15.9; 17.2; 17.1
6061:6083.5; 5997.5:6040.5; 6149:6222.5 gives 0.019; 17.1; 16.8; 17.1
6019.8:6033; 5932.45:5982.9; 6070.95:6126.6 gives -0.040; 16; 17.4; 17.5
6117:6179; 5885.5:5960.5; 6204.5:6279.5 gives -0.060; 14.4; 17.1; 16.9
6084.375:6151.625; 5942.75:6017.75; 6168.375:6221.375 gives -0.039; 15.9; 17.4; 17.3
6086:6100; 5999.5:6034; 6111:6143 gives -0.048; 17.1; 18.1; 17.4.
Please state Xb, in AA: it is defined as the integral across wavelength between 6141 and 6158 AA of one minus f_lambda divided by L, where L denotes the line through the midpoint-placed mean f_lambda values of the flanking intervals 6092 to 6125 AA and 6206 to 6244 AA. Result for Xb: 0.7 AA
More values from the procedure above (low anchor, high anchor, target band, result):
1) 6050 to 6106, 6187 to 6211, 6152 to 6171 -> 0.4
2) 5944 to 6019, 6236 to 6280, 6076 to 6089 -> -0.5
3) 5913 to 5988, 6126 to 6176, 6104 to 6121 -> -0.5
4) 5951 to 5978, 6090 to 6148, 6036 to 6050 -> -0.8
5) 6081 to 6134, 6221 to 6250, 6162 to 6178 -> -0.1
